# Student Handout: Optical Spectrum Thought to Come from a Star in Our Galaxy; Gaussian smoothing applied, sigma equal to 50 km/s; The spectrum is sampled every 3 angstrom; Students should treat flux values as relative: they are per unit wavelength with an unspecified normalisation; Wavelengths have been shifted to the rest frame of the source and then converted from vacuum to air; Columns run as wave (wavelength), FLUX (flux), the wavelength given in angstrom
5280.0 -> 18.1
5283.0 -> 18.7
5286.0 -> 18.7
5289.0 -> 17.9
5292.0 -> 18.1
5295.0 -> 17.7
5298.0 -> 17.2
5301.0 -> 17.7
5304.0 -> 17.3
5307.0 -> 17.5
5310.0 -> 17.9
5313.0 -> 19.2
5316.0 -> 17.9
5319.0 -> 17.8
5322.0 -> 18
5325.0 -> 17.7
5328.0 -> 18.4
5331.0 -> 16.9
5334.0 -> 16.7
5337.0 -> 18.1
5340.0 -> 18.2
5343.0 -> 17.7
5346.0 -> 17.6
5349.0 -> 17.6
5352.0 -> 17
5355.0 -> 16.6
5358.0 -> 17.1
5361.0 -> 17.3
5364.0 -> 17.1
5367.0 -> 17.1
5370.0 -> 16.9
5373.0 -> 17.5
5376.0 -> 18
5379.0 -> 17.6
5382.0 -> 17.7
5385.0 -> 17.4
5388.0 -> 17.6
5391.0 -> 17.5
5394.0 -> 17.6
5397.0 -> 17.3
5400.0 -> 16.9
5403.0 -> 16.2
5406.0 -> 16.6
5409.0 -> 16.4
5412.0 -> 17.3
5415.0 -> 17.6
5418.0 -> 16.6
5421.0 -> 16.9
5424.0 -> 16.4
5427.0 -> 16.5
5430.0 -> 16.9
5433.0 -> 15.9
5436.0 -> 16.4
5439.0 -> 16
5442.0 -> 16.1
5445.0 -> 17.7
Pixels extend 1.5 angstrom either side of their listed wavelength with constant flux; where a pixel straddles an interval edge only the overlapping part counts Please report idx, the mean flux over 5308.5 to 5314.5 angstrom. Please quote 18.5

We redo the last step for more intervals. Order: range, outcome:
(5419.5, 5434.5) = 16.5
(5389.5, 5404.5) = 17.1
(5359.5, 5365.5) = 17.2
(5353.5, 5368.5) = 17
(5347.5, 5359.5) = 17.1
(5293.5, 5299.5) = 17.4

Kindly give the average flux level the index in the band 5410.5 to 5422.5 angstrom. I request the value 17.1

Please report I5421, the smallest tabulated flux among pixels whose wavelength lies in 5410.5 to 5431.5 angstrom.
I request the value 16.4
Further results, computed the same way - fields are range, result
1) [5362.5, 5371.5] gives 16.9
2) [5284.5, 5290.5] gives 17.9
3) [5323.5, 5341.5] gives 16.7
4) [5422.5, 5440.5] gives 15.9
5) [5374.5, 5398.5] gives 17.3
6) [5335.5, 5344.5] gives 17.7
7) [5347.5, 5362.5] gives 16.6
